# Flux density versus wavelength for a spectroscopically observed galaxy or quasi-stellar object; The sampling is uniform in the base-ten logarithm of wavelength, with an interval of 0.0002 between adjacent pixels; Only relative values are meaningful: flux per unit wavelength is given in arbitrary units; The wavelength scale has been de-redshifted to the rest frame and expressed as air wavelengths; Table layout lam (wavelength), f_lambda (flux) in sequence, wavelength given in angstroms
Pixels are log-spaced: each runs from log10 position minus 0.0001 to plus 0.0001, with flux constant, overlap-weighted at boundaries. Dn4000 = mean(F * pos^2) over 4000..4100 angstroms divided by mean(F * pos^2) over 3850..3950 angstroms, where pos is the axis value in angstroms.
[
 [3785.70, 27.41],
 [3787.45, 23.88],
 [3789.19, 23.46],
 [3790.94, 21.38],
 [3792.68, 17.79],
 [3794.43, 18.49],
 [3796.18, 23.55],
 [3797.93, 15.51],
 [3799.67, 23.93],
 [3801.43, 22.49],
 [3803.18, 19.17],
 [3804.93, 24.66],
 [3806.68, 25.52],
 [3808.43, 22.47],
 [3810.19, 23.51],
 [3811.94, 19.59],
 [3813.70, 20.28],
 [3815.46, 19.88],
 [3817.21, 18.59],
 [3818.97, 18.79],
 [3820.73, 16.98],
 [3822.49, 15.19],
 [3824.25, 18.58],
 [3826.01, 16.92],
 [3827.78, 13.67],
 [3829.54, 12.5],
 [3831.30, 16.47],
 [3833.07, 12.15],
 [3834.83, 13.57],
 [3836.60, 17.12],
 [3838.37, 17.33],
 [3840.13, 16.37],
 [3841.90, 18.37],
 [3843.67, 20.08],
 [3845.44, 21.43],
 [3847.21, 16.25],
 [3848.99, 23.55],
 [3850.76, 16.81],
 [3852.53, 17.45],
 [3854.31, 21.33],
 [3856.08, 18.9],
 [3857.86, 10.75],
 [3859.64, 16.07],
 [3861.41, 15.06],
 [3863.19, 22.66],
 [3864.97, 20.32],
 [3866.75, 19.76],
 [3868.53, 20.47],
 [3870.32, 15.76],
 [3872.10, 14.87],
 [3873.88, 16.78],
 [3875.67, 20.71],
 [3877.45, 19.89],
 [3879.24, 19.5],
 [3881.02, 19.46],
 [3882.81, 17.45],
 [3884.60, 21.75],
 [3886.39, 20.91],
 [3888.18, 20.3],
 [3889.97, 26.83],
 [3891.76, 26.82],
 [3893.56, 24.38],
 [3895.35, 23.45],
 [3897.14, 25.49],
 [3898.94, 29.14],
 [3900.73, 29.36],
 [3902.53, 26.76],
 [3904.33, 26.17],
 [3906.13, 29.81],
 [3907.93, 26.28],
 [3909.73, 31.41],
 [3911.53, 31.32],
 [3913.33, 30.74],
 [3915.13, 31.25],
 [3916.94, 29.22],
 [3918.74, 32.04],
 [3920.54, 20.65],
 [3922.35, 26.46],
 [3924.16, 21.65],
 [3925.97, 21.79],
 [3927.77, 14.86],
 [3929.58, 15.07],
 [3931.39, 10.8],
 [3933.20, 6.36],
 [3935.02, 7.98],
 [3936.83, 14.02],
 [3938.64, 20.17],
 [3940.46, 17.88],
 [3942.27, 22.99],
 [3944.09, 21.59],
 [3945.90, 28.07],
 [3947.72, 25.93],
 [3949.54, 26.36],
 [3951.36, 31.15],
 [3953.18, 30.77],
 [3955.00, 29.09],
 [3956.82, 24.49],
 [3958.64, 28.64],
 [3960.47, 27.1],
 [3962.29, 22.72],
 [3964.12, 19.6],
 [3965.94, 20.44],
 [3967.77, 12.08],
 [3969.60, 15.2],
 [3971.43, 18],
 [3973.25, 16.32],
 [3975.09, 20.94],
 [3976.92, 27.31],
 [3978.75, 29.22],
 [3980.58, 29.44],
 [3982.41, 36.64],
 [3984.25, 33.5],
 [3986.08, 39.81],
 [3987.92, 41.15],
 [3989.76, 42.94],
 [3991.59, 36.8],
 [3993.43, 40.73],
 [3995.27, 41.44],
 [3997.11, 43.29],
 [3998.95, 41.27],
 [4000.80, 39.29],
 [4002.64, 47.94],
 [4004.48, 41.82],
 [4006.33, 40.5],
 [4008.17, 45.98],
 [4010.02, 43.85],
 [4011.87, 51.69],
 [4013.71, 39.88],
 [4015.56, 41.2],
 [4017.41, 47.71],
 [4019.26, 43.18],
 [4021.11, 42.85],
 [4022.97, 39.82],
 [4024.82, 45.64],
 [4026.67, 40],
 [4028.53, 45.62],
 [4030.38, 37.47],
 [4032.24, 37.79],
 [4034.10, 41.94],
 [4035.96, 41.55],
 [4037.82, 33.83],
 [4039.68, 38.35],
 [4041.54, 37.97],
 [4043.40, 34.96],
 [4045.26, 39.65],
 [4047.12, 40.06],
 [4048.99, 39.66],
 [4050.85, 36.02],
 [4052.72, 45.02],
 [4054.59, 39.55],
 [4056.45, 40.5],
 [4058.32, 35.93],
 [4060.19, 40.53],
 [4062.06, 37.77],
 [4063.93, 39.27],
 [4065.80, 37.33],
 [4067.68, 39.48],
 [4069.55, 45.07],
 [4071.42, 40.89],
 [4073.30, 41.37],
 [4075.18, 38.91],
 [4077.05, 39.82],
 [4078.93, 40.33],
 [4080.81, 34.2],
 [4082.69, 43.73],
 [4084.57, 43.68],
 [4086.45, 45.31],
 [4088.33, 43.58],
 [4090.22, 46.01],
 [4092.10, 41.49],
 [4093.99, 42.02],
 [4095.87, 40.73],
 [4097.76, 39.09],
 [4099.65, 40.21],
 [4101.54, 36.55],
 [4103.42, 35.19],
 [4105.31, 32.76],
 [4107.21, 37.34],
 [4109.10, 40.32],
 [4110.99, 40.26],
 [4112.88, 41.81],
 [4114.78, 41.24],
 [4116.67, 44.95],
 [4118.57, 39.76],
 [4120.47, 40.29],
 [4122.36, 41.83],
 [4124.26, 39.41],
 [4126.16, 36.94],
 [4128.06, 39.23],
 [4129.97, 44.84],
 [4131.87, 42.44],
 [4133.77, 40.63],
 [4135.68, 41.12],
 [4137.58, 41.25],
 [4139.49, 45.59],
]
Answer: 2.05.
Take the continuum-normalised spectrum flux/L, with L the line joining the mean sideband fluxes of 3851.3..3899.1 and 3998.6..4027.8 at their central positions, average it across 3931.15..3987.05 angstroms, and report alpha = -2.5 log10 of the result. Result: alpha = 0.43 mag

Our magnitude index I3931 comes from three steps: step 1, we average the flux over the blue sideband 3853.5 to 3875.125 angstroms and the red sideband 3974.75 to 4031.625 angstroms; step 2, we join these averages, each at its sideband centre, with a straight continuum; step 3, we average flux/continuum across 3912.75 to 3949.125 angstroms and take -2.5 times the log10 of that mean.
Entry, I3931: 0.322 mag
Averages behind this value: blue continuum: 17.8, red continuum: 40.2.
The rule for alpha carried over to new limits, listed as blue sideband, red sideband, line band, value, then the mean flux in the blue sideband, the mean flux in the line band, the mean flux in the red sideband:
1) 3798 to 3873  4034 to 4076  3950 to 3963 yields 0.08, 18.4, 27.7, 39.3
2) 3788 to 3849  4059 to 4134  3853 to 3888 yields 0.23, 19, 18.6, 40.4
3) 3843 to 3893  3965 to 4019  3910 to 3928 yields -0.03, 19.4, 26.6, 35.5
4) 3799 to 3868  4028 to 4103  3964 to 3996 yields 0.11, 18.6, 29.2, 40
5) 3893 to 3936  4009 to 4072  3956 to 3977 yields 0.42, 23.8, 20.8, 40.6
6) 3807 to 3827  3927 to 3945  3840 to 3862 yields 0.01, 19.3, 18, 15.2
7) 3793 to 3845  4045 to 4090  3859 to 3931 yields 0.11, 18.7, 23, 40.4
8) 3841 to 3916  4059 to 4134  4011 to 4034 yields -0.24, 22.1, 42.7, 40.4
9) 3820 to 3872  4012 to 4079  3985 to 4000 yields -0.19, 17.3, 40.8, 40.3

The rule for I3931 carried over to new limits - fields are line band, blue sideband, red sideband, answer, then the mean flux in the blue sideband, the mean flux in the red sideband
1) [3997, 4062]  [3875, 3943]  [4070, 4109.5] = -0.201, 22.7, 40.2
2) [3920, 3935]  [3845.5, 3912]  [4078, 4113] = 0.478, 21.7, 40.2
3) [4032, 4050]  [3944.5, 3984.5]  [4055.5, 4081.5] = -0.088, 25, 39.4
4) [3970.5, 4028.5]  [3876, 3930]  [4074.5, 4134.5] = -0.187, 24.7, 40.5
